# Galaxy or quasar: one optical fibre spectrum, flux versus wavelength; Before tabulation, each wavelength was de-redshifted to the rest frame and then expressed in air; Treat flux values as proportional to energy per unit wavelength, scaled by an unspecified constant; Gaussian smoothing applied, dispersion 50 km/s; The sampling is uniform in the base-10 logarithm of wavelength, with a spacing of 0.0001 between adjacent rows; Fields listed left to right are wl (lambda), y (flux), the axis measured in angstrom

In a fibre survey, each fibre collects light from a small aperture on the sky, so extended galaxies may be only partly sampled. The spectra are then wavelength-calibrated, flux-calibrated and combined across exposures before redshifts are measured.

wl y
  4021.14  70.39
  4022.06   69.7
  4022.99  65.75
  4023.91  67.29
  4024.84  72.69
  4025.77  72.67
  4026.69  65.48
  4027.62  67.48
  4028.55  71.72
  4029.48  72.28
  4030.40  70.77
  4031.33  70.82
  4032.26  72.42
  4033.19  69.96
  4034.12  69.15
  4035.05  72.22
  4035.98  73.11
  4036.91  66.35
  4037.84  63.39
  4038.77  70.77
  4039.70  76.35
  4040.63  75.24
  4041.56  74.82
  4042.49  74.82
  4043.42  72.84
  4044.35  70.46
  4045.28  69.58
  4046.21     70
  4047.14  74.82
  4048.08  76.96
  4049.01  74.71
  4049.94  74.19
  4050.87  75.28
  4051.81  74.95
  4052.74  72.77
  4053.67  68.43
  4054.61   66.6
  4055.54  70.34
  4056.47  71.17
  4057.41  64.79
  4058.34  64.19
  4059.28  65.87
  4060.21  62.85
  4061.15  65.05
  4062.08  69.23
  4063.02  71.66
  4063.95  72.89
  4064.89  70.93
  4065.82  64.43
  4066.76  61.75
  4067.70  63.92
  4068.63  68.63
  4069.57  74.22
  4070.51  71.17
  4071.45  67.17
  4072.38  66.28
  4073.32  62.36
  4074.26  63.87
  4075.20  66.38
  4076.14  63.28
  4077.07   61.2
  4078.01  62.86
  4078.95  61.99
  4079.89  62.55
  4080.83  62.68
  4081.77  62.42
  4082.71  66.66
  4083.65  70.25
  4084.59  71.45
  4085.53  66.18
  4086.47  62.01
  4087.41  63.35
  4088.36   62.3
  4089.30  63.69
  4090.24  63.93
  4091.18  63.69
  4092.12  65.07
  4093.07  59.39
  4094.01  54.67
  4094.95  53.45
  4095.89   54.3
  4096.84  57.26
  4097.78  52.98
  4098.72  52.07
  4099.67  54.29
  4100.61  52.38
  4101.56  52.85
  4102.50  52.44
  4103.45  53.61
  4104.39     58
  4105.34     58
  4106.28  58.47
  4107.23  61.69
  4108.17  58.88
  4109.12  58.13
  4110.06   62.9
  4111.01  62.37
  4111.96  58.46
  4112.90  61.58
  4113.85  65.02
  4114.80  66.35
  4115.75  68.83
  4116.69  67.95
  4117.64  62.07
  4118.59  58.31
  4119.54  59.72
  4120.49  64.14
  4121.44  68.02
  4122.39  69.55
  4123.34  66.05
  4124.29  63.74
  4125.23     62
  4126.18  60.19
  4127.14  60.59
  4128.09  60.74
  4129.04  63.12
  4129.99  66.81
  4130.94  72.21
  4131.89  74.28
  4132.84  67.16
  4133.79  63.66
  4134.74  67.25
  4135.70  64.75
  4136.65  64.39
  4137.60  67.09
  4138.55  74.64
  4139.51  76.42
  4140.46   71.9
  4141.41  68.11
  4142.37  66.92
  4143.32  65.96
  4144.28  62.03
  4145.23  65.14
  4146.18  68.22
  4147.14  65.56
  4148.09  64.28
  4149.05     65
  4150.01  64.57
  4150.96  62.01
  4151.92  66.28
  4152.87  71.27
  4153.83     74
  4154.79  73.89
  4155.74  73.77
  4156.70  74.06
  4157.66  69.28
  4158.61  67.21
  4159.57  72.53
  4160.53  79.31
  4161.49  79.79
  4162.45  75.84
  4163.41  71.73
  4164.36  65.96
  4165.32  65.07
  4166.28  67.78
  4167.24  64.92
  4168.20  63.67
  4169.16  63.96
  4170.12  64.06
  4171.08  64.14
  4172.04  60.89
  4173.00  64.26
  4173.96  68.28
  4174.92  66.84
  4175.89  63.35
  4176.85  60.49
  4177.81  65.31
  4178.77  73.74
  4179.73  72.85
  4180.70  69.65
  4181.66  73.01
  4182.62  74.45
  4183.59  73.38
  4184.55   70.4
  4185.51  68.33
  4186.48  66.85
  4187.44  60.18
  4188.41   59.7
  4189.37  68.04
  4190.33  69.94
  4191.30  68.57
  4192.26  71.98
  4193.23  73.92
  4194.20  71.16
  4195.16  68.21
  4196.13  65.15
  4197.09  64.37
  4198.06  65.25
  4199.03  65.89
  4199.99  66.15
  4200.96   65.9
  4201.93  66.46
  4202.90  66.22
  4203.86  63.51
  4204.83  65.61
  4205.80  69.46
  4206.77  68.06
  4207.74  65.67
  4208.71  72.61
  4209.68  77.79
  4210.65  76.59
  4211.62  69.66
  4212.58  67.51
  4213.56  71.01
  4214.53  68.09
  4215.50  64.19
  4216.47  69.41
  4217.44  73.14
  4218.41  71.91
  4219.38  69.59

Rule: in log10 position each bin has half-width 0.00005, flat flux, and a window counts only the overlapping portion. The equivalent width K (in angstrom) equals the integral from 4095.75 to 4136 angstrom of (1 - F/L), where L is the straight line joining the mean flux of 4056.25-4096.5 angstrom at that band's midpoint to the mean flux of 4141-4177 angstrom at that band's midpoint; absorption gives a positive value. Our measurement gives 2.8 angstrom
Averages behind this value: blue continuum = 64.7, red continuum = 67.7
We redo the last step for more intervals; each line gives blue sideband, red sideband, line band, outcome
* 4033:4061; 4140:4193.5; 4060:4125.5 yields 6.7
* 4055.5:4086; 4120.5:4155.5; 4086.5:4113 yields 3.3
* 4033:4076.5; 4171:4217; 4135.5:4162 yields -0.3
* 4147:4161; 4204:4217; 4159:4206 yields 1.1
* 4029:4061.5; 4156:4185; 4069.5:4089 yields 1.5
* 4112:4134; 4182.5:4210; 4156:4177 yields -0.5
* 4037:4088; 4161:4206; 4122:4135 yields 0.5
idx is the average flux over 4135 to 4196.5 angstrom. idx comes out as 68.3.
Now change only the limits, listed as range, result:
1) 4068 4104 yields 61.7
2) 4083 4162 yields 64.3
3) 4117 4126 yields 63.7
